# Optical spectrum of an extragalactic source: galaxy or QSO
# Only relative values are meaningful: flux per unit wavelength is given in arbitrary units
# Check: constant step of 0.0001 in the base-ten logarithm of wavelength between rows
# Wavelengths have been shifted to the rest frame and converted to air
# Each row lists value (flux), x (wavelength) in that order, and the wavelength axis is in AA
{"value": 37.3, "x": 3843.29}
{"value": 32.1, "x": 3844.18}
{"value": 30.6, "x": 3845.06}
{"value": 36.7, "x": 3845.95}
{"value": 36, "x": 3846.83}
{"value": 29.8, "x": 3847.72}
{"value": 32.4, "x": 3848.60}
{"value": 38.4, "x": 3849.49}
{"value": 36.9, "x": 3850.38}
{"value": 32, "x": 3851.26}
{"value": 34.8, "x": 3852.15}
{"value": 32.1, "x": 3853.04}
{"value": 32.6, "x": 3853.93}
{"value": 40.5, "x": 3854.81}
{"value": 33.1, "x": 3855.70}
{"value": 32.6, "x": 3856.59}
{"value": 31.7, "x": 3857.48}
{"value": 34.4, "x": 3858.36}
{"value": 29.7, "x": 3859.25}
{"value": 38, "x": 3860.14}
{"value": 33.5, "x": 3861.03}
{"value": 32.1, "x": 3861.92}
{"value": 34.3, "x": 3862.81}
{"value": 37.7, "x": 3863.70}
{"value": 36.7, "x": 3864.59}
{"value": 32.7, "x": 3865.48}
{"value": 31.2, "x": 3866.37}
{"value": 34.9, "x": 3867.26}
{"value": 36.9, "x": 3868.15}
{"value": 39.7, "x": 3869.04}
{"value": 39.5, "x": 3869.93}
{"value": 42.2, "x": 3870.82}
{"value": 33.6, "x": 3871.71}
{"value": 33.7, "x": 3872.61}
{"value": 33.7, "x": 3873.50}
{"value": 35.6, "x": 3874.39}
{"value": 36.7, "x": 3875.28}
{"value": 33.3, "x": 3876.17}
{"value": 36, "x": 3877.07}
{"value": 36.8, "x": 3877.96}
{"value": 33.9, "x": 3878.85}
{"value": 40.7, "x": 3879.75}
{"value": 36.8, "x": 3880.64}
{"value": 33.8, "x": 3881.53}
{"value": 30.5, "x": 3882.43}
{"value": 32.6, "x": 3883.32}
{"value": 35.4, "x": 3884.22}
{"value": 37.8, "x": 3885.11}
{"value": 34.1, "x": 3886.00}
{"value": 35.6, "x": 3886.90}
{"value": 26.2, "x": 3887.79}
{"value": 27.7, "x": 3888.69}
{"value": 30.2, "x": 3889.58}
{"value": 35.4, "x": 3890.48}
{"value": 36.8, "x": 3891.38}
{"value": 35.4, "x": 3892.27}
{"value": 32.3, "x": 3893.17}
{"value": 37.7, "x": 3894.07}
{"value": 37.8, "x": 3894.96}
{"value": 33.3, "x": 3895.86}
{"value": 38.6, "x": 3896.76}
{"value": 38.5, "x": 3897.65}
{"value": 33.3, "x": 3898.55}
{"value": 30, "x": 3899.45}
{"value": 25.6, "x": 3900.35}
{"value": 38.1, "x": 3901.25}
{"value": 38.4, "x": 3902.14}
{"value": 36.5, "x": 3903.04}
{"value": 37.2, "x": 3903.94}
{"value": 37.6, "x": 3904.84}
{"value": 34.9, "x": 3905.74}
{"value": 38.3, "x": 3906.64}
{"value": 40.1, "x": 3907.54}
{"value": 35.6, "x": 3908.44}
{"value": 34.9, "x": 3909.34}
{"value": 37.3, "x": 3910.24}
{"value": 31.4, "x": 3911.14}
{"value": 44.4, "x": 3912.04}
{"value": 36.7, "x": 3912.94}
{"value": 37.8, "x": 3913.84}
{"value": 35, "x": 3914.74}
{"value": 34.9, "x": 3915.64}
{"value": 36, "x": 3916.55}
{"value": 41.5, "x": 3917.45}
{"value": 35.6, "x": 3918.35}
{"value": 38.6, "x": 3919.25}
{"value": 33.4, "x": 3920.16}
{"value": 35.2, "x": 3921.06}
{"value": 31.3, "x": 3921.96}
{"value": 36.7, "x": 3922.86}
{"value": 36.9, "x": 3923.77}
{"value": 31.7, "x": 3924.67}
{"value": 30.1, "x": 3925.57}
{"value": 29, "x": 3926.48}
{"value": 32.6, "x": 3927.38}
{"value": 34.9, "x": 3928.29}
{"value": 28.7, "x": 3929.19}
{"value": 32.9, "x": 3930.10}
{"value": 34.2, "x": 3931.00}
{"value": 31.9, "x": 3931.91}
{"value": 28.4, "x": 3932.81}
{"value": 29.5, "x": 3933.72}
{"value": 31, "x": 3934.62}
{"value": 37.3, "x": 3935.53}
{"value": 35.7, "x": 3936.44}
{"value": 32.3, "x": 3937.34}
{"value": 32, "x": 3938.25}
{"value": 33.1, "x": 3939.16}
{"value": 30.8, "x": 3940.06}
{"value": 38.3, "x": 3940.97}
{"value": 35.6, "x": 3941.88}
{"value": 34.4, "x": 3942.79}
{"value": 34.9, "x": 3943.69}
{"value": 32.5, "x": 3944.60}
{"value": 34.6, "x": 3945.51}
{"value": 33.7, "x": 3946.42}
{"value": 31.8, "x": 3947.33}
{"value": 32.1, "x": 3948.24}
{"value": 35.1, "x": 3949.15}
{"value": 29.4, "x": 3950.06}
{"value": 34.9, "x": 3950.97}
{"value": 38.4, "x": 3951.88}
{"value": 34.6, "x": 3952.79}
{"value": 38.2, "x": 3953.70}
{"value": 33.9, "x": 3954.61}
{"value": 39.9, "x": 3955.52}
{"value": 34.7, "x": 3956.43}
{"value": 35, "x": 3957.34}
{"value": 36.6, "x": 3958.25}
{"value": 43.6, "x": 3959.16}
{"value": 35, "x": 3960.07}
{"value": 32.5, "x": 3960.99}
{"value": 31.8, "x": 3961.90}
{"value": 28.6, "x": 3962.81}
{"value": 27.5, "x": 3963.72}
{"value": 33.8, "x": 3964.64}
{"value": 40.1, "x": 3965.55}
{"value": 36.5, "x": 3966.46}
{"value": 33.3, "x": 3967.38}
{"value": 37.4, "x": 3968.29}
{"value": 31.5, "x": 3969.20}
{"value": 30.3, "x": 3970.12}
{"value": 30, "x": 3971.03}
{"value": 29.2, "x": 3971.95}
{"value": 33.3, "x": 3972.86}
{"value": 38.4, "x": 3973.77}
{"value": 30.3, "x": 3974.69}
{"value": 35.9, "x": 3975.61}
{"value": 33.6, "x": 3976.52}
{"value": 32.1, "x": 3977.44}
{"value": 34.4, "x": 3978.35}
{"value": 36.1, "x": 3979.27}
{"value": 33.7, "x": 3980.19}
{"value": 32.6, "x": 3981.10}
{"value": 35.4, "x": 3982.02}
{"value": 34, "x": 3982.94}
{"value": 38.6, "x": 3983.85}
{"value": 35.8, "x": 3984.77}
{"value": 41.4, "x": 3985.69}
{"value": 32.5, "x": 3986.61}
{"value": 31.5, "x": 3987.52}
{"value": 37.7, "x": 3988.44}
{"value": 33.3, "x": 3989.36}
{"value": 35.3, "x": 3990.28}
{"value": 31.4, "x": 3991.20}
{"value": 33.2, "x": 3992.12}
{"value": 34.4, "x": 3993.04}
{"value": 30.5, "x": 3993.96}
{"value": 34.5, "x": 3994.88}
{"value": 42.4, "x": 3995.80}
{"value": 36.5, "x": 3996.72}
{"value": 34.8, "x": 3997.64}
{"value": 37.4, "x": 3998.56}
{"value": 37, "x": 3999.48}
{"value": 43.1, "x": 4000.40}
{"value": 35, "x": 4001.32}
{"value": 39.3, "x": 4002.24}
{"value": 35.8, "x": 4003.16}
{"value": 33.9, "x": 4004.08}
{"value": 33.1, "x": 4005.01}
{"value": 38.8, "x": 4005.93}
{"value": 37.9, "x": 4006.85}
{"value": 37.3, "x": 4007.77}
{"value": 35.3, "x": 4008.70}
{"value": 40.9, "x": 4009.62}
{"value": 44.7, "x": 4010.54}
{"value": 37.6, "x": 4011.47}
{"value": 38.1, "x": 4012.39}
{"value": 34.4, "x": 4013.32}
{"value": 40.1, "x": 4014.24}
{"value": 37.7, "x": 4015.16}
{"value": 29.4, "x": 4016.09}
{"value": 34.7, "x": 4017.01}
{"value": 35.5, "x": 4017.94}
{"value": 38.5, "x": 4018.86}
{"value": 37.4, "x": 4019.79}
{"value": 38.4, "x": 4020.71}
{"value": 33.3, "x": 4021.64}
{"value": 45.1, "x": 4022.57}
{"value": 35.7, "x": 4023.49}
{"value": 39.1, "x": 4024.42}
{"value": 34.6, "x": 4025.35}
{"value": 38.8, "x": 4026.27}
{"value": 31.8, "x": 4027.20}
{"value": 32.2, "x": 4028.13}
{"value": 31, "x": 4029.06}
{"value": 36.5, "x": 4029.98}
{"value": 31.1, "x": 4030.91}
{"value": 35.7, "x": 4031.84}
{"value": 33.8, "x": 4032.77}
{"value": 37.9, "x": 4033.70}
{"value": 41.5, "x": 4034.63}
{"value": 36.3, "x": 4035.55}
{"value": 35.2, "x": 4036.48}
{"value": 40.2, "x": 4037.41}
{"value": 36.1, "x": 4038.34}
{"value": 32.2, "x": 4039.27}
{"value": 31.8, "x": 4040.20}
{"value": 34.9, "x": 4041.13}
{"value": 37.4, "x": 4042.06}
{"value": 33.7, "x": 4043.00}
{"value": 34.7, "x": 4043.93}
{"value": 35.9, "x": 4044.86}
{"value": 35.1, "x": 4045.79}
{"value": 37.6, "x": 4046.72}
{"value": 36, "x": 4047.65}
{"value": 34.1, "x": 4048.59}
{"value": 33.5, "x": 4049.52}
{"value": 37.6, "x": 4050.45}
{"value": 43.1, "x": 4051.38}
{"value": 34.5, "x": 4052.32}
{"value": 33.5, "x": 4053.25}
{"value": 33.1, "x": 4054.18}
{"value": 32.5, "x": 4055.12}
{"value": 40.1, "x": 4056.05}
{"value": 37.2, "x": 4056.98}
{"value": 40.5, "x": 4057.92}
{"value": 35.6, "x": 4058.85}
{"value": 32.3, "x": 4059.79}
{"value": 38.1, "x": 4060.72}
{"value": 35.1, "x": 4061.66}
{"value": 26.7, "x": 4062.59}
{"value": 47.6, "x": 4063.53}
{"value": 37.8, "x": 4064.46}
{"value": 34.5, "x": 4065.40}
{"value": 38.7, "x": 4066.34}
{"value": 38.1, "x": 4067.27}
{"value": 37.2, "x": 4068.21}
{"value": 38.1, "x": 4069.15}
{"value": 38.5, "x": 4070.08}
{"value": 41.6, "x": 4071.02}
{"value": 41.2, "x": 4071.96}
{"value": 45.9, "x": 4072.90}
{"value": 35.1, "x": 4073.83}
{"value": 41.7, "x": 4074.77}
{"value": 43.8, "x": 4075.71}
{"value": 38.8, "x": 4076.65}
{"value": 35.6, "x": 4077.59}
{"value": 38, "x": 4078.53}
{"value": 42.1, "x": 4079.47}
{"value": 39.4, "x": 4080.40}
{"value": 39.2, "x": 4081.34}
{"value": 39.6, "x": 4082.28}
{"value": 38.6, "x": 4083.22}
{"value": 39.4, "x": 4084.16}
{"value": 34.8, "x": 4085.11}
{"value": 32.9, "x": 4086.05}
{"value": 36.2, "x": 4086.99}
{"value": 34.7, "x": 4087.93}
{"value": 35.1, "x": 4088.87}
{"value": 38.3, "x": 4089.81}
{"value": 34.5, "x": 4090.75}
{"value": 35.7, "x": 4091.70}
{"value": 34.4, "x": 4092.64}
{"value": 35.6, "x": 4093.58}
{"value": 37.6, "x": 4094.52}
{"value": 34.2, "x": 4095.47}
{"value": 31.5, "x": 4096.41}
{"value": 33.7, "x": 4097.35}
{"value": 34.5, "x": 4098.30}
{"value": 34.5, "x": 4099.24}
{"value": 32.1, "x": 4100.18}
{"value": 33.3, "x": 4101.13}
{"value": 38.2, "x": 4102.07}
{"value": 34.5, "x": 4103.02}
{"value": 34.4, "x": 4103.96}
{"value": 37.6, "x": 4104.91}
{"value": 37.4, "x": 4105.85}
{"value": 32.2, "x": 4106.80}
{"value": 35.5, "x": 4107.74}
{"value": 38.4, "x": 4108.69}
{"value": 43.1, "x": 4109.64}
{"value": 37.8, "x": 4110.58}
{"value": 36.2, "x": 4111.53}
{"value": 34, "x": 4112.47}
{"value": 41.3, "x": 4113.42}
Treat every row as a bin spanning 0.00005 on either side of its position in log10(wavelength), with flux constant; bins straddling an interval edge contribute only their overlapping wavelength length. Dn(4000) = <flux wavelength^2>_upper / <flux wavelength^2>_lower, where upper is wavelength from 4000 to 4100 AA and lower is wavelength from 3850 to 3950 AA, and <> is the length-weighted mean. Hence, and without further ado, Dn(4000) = 1.1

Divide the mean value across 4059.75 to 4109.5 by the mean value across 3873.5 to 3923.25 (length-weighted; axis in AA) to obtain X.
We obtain 1.0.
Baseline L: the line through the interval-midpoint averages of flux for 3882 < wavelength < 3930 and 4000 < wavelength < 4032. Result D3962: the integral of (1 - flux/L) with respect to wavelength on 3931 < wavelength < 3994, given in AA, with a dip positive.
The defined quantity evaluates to 3.0 AA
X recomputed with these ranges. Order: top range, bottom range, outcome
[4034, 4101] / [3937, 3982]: 1.08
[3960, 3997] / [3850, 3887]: 0.97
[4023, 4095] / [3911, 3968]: 1.07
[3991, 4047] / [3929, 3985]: 1.07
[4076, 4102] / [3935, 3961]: 1.04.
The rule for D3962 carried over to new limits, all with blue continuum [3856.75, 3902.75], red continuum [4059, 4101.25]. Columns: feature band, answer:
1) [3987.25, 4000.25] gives 0.3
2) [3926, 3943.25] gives 1.3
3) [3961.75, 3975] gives 1.1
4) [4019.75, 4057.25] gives 0.7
